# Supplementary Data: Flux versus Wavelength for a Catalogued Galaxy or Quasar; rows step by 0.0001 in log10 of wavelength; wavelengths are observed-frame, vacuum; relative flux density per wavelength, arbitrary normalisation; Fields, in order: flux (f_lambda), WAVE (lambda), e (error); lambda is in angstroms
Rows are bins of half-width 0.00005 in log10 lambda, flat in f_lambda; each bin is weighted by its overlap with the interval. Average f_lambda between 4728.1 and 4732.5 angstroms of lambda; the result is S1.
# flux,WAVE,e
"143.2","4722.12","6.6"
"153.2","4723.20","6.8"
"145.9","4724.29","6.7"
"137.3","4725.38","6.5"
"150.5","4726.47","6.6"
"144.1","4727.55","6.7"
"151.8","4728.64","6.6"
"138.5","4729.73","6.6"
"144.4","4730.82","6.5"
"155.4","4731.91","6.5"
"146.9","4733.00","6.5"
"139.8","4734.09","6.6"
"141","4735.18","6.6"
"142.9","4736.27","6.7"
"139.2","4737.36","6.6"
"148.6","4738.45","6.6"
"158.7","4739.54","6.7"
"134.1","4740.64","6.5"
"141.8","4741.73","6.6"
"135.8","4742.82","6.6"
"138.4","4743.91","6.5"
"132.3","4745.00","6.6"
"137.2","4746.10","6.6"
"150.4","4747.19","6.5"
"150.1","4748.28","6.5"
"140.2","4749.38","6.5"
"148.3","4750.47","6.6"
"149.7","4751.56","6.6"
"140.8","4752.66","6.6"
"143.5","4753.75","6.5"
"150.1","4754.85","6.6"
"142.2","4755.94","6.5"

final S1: 147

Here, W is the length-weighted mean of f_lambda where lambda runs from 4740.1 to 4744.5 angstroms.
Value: 138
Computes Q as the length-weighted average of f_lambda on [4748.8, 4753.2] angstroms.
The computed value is 145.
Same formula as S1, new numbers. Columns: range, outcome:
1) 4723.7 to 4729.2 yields 146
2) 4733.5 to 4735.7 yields 141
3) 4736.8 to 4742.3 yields 144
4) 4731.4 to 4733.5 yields 151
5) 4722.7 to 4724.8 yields 149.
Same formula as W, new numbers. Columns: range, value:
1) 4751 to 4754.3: 145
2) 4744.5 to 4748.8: 143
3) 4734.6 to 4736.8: 142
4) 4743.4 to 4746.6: 136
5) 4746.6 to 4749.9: 147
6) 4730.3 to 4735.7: 146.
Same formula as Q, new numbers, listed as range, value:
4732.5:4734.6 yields 143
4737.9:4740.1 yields 153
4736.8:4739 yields 144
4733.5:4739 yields 142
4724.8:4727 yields 144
